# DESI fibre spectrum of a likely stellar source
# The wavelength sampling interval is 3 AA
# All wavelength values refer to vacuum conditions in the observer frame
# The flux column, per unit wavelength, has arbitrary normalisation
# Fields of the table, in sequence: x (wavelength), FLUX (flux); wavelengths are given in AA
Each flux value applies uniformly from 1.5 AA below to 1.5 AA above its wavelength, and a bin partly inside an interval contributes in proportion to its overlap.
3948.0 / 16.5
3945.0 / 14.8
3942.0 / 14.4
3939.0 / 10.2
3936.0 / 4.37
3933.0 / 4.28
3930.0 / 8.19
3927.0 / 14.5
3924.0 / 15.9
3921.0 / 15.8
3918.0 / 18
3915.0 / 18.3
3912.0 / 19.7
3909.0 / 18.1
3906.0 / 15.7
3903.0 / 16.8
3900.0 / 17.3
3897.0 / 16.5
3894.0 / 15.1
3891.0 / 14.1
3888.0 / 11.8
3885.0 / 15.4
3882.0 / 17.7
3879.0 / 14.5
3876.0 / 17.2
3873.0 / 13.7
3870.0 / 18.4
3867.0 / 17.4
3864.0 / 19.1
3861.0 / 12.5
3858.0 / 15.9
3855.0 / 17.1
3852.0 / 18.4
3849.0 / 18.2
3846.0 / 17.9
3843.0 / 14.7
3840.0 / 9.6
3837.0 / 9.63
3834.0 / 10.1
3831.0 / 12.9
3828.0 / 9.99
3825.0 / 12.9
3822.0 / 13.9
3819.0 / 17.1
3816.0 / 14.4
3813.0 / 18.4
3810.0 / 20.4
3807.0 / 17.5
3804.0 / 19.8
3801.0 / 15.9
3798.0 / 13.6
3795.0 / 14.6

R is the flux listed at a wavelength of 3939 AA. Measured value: 10.2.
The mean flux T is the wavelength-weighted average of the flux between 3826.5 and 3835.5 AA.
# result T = 11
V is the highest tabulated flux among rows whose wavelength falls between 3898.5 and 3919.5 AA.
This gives 19.7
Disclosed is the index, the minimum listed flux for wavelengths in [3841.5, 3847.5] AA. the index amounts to 14.7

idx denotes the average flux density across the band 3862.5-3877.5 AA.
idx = 17.2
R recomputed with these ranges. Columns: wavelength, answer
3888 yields 11.8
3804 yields 19.8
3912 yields 19.7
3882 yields 17.7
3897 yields 16.5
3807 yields 17.5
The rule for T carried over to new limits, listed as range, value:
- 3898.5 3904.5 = 17.1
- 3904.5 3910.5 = 16.9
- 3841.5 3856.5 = 17.3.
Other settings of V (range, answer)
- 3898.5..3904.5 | 17.3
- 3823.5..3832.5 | 12.9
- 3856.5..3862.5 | 15.9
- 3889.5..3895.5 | 15.1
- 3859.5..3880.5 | 19.1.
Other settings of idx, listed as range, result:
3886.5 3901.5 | 15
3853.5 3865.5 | 16.2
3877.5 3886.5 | 15.9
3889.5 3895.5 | 14.6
